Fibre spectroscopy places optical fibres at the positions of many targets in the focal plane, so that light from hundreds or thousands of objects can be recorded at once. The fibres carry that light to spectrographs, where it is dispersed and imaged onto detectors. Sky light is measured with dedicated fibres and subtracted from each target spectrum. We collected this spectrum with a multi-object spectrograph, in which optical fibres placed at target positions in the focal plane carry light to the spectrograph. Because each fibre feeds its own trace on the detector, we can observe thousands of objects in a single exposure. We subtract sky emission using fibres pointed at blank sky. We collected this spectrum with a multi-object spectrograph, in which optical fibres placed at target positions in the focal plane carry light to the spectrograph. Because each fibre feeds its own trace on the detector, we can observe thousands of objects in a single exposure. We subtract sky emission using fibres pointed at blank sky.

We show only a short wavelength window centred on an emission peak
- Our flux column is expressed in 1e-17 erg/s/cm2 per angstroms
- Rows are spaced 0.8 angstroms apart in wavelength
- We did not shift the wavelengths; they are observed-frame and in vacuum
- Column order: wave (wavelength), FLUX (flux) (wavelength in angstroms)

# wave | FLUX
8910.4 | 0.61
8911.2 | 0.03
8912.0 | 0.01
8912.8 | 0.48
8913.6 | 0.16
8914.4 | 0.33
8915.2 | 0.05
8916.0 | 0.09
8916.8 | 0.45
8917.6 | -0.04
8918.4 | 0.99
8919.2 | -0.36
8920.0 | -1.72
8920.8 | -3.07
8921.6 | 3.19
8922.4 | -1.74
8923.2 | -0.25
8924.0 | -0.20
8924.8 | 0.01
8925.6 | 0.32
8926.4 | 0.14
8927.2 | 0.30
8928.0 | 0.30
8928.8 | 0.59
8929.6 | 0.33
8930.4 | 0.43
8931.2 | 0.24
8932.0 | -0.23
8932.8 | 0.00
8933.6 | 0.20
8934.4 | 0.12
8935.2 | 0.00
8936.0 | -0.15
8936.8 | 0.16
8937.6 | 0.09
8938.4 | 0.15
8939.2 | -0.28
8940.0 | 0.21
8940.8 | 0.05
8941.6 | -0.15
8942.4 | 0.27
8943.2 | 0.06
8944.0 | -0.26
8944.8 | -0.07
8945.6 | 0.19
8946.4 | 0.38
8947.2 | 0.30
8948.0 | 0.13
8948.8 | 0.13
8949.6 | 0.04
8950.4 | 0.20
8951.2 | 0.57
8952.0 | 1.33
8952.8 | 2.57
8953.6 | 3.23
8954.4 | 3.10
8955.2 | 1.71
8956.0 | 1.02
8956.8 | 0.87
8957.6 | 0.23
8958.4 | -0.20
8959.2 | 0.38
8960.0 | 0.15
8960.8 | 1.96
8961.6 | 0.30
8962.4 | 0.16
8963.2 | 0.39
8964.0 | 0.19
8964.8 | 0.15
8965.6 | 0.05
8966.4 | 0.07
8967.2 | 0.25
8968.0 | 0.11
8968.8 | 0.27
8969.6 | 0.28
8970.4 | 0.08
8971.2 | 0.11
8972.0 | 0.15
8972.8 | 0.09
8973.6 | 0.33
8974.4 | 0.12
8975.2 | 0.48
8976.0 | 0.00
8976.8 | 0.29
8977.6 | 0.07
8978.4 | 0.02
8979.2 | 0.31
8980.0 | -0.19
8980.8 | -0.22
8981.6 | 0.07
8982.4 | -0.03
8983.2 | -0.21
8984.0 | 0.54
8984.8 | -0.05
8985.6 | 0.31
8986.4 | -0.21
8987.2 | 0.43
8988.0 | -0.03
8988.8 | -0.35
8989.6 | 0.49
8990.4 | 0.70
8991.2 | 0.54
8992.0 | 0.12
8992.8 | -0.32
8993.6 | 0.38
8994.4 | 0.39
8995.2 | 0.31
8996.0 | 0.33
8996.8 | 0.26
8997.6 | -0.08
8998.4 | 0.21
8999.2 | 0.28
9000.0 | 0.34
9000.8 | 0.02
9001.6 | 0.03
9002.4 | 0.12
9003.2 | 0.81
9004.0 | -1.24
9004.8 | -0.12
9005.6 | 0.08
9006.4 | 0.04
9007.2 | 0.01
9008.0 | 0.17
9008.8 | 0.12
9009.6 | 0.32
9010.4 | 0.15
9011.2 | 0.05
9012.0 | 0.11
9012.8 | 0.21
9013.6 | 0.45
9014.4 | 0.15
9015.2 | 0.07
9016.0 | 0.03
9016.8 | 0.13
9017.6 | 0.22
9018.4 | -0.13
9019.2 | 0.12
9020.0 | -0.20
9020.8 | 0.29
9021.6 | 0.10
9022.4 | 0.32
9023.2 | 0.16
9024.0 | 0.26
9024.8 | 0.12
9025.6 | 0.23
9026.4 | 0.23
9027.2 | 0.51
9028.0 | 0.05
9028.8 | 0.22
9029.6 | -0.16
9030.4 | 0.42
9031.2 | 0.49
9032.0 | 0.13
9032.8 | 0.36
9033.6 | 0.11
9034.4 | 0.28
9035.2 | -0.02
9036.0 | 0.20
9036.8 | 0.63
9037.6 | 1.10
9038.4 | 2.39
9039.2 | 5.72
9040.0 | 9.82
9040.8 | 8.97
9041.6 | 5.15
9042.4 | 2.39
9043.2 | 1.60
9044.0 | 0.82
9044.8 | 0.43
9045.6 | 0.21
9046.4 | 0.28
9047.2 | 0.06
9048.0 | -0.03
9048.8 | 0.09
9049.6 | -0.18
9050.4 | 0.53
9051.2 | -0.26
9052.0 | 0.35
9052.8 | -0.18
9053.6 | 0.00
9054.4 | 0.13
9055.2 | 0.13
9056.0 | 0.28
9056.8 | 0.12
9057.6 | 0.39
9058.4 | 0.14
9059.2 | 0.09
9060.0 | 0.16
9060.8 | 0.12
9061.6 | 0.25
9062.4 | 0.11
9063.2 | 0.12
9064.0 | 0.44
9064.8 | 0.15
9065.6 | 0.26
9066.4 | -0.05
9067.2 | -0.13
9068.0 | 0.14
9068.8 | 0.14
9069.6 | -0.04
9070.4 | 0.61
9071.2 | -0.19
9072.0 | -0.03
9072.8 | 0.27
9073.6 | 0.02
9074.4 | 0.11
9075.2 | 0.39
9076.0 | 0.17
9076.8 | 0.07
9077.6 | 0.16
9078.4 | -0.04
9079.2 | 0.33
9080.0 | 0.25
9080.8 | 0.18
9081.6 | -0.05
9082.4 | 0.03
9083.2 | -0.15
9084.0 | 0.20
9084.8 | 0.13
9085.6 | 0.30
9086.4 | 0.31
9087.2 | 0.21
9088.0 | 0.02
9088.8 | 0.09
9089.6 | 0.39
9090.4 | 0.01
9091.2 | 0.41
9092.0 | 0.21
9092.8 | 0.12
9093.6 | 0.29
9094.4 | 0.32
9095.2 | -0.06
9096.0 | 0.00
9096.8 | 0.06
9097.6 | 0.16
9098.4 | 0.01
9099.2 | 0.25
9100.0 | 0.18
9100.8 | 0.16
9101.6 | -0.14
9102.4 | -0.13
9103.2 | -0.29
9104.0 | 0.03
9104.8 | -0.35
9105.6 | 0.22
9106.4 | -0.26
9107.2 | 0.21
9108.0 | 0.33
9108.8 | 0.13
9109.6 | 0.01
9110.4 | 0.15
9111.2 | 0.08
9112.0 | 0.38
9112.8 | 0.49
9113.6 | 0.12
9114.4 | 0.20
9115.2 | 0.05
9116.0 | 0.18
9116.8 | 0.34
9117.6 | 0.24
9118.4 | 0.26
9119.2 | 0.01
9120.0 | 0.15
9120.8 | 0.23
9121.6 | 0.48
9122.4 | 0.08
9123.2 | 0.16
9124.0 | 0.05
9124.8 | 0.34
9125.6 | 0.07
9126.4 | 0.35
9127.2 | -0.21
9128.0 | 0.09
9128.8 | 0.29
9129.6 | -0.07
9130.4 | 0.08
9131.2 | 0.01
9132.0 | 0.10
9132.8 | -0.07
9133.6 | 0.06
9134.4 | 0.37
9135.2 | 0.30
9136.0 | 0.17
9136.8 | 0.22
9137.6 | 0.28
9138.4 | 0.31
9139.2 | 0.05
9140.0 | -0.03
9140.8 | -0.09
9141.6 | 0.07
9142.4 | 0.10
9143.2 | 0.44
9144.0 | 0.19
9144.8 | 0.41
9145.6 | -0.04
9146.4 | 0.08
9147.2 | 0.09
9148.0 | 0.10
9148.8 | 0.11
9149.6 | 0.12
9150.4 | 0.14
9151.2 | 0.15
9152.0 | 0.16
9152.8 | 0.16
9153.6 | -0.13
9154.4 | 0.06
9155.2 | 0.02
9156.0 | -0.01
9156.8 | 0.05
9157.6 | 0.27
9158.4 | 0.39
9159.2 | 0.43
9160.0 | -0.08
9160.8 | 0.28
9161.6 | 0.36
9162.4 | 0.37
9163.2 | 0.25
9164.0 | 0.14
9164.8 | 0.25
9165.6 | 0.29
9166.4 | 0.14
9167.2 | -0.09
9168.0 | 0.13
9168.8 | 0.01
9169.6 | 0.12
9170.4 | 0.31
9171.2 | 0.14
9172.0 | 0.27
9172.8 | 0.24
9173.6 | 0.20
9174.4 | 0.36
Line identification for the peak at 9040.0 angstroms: [O III] 5007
